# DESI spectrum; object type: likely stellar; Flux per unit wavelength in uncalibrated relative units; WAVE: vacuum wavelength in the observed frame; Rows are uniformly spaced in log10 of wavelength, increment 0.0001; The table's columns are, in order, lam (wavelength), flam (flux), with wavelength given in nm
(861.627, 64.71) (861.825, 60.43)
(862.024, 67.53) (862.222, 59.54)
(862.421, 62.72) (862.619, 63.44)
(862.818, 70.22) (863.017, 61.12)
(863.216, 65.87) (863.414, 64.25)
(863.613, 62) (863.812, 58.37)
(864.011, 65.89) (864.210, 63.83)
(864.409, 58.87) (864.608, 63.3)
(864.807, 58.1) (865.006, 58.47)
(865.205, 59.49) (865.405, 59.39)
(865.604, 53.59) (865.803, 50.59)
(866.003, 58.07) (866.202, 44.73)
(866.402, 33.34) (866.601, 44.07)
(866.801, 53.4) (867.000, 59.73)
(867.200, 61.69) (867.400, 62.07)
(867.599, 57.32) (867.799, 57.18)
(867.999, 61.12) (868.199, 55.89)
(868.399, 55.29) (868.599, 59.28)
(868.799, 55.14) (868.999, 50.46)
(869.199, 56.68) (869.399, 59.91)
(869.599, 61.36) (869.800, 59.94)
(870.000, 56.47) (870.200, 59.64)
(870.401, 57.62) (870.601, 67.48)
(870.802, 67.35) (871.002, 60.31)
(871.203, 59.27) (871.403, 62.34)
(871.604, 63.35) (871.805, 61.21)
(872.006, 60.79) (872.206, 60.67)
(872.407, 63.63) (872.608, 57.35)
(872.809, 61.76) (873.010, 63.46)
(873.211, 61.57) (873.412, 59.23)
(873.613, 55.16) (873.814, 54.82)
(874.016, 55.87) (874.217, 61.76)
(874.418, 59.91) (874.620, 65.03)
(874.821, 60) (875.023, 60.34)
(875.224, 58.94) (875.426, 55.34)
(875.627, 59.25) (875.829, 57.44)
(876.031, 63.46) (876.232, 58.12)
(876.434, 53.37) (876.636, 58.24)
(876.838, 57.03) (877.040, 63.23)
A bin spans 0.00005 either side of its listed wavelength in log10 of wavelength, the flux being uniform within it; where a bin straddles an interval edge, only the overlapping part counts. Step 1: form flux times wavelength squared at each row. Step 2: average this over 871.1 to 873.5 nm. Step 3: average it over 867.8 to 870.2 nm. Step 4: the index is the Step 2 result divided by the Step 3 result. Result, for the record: 1.1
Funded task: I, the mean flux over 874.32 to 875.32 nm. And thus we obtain 60.8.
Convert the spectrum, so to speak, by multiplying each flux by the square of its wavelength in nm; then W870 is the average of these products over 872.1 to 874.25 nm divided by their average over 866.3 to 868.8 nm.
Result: 1.10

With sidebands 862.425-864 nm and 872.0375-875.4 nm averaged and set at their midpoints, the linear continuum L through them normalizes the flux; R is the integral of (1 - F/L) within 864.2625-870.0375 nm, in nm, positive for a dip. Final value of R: 0.57 nm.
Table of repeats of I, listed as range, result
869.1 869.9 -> 59.5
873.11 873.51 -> 60.4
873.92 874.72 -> 60.7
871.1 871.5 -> 60.8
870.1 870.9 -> 63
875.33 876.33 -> 58.8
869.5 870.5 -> 59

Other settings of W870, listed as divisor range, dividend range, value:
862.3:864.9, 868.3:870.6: 0.93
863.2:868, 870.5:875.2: 1.08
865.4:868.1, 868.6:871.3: 1.11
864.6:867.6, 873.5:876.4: 1.10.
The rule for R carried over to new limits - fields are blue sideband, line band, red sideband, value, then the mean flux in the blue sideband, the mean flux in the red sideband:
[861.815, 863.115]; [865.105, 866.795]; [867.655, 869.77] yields 0.27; 63.8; 57.3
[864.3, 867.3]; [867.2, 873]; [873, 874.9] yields -0.27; 54.5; 59.5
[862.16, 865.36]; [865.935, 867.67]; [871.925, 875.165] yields 0.25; 62.2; 60.1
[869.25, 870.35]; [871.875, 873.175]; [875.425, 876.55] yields -0.06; 59.2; 58.1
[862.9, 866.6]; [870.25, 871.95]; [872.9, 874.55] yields -0.11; 57.4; 59.1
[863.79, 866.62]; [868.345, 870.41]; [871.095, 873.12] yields 0.06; 55.6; 61.4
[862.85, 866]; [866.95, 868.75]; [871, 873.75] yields 0.05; 60.3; 60.7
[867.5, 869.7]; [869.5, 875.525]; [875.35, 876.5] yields -0.29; 57.2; 58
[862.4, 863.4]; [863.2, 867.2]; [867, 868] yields 0.36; 64.8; 59.7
